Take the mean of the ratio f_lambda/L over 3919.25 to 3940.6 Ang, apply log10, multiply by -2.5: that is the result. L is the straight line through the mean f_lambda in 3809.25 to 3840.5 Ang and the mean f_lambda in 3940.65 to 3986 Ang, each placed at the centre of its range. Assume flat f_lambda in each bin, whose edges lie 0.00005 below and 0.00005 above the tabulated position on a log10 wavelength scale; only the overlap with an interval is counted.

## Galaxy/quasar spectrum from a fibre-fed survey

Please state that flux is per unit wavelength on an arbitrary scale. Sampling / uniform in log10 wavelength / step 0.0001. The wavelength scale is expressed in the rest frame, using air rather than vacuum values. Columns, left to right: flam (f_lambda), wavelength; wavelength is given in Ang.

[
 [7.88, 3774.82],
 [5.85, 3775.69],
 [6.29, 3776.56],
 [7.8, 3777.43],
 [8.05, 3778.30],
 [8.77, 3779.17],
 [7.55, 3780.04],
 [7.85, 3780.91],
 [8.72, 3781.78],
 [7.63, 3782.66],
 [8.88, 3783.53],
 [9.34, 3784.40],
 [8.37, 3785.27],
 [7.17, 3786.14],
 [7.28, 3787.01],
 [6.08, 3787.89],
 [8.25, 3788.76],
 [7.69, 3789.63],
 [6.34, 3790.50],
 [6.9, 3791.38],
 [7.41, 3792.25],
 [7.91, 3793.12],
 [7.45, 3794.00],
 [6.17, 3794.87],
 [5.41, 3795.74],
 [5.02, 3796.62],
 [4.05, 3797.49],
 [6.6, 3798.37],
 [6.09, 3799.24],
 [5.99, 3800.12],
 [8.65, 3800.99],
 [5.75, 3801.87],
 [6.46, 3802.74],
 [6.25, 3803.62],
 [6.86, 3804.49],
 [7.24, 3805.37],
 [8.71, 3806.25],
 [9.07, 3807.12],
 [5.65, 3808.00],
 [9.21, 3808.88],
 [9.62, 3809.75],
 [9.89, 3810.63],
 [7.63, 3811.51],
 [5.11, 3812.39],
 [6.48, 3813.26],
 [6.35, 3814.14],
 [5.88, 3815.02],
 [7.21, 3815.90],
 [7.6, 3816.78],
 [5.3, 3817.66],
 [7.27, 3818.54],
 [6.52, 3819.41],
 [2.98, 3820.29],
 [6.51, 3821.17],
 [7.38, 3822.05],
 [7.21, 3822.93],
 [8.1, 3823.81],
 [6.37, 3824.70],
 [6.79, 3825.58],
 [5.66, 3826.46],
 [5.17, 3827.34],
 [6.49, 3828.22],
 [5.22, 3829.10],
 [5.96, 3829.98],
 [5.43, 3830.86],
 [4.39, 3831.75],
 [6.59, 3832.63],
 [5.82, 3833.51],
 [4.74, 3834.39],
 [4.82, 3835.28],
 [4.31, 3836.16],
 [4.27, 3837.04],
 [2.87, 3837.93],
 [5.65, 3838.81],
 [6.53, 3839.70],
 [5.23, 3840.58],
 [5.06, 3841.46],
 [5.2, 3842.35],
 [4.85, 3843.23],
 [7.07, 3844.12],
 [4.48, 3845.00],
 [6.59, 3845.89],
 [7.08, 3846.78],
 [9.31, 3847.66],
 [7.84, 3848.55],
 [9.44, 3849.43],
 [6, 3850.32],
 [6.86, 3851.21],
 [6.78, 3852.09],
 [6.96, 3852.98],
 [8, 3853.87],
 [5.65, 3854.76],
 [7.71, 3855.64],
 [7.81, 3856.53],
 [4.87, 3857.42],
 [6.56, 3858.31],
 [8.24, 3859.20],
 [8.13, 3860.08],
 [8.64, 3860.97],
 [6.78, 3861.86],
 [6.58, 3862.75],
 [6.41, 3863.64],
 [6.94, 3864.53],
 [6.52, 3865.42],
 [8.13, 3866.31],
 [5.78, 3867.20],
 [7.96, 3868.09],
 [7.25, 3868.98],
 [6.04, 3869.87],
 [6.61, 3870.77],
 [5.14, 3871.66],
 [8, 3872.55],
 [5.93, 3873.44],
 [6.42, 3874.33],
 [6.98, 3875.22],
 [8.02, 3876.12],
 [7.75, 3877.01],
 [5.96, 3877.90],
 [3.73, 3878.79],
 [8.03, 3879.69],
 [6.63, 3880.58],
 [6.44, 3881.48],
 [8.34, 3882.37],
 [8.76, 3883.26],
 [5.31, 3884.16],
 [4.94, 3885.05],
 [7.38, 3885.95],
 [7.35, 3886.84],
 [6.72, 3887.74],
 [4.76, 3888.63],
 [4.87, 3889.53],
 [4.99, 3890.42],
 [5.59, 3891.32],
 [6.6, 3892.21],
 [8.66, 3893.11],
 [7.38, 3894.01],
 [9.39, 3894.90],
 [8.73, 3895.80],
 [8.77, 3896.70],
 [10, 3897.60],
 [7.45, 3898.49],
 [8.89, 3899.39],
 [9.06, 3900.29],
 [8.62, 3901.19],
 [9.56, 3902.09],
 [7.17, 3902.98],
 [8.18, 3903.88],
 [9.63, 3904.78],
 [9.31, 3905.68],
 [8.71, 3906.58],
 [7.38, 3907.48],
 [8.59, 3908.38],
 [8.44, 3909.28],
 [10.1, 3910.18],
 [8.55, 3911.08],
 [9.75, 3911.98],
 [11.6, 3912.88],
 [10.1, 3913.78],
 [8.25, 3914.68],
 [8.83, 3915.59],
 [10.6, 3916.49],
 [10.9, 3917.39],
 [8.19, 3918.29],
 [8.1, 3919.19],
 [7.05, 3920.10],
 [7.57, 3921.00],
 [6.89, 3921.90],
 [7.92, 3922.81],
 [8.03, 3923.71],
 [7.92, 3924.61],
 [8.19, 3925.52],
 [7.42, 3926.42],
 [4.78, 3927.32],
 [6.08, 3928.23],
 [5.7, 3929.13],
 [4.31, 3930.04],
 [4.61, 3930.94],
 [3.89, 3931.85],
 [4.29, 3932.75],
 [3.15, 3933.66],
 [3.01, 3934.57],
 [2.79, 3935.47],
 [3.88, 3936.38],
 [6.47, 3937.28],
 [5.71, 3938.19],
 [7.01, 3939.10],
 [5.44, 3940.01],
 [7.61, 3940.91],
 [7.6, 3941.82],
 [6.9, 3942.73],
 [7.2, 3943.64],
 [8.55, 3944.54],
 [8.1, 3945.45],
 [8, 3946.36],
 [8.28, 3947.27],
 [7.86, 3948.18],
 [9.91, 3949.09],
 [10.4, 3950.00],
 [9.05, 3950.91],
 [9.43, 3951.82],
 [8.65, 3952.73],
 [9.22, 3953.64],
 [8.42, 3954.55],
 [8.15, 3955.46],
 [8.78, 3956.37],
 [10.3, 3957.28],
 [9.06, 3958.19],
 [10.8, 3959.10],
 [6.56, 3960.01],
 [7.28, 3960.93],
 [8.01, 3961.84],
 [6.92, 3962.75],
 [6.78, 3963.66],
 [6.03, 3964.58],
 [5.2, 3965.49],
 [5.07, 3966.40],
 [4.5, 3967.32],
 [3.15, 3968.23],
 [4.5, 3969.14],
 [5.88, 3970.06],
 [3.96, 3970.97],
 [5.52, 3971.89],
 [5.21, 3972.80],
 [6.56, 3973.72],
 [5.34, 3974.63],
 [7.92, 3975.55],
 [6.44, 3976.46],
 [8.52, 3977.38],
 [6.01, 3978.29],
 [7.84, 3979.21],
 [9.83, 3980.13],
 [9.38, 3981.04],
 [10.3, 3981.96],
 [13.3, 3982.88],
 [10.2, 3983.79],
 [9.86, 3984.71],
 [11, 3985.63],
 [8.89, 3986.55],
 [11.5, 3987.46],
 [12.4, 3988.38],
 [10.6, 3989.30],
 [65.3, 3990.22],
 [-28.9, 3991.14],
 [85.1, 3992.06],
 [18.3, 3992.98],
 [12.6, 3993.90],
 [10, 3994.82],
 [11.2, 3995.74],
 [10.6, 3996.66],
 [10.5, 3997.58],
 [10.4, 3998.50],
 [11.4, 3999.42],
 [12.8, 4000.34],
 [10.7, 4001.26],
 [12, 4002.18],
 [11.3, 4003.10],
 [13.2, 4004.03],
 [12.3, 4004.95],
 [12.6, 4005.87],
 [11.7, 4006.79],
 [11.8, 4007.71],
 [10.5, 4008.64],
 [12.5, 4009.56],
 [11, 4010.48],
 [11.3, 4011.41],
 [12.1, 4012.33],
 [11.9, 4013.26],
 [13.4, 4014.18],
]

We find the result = 0.26 mag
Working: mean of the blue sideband 6.11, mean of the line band 5.8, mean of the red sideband 7.78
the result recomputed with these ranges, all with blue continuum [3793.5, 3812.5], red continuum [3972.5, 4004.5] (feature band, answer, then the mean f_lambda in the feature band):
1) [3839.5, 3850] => 0.258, 6.55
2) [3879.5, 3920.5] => 0.236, 8.11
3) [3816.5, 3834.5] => 0.253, 6.08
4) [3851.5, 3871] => 0.247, 7.02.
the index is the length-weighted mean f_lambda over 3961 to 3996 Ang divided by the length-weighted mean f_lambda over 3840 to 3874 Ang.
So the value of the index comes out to 1.6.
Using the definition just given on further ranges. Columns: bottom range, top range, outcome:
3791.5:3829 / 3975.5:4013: 1.95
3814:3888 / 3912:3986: 1.14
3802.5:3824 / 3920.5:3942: 0.83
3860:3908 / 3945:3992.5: 1.36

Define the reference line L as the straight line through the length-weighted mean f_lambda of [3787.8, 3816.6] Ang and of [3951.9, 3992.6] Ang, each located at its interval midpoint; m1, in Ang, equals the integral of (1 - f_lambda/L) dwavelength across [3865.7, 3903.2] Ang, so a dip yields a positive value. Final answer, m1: 6.0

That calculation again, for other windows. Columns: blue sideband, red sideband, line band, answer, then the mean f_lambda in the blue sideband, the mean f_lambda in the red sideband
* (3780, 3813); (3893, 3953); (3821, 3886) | 8.70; 7.26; 7.73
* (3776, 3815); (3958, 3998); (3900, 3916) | 0.55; 7.25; 10.6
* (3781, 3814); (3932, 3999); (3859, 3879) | 3.00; 7.22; 9.3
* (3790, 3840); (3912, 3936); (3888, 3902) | -1.67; 6.37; 6.97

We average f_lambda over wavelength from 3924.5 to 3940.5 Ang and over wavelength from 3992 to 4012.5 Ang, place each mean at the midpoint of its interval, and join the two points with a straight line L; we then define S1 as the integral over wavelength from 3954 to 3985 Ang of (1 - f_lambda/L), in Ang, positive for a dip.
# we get 7.18 Ang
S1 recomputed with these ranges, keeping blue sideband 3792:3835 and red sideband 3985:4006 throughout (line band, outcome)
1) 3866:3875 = 2.5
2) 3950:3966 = 6.3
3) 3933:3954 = 9.5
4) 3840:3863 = 4.3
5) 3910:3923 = 2.9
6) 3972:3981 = 4.6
